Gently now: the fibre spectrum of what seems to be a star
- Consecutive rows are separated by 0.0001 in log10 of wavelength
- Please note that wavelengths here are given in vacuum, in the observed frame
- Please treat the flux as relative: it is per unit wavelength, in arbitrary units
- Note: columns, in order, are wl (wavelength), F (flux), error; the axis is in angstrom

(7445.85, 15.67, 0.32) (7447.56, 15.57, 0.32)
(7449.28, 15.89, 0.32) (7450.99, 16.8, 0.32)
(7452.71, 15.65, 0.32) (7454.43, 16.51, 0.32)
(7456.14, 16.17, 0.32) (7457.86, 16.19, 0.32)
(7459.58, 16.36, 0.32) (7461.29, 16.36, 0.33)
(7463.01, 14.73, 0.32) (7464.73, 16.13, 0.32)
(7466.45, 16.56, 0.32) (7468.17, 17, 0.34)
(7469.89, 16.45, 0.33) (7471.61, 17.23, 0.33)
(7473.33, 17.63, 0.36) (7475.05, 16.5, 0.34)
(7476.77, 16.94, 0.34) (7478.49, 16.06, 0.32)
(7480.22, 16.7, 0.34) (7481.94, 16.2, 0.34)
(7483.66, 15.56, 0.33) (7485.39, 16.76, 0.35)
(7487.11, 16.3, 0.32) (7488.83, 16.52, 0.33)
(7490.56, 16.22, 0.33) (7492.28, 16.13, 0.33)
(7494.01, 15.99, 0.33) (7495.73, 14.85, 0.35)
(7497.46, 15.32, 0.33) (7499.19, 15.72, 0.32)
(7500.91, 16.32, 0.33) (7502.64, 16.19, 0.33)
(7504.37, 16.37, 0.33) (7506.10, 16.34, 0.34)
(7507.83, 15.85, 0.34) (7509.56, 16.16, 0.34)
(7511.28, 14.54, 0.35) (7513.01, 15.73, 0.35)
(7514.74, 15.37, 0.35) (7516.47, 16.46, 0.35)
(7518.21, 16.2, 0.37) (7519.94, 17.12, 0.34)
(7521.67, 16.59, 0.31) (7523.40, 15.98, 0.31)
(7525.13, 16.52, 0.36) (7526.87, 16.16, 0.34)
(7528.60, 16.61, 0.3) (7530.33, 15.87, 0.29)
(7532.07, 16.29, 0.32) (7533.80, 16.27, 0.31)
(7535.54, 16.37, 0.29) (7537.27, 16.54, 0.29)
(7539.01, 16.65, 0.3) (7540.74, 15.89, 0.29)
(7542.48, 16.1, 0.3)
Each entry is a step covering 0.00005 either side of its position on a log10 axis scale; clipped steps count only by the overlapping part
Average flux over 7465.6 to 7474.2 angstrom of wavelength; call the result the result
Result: 17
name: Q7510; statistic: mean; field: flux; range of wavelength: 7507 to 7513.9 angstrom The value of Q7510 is 15.6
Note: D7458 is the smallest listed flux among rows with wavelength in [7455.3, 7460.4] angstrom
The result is 16.17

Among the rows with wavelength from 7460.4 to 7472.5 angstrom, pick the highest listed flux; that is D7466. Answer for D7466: 17.23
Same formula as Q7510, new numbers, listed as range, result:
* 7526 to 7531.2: 16.2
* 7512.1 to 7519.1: 15.9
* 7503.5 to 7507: 16.3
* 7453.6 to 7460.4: 16.3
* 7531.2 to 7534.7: 16.3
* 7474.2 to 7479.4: 16.5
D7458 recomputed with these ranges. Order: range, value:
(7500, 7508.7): 15.85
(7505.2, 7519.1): 14.54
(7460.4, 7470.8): 14.73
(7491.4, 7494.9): 15.99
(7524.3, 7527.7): 16.16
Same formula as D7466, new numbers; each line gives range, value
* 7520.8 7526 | 16.59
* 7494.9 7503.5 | 16.32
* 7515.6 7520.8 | 17.12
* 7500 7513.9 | 16.37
